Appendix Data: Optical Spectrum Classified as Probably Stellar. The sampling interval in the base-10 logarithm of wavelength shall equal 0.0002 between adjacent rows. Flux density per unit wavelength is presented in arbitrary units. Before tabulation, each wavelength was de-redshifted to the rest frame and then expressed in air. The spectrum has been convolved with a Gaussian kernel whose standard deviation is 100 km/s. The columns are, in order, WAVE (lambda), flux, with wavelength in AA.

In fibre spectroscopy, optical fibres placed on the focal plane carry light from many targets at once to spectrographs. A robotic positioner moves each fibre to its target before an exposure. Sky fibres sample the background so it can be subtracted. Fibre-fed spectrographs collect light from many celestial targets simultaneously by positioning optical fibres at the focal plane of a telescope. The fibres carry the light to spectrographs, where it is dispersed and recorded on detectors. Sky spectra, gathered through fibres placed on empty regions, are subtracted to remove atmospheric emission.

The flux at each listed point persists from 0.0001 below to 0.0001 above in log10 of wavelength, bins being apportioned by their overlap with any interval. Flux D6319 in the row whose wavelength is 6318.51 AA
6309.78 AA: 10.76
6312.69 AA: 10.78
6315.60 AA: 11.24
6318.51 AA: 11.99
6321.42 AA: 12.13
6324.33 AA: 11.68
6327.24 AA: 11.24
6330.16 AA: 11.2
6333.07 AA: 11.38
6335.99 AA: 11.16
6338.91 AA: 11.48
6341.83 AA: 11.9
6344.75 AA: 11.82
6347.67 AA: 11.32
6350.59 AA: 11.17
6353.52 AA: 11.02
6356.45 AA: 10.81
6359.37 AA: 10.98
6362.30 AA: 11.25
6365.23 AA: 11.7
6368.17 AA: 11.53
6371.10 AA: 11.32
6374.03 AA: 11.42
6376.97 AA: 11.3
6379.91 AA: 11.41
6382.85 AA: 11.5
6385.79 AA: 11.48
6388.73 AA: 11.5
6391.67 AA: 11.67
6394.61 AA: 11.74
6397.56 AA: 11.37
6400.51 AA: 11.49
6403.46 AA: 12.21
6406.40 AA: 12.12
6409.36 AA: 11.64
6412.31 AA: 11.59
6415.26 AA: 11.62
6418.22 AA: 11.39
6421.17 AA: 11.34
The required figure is 11.99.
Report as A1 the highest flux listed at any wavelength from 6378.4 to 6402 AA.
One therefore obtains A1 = 11.74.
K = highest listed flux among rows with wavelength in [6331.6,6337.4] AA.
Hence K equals 11.38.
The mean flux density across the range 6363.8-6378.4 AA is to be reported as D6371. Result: 11.5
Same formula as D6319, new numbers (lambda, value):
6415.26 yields 11.62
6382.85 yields 11.5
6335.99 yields 11.16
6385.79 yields 11.48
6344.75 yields 11.82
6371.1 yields 11.32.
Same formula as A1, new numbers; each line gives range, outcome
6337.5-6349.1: 11.9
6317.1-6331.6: 12.13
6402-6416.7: 12.21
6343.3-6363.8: 11.82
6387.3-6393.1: 11.67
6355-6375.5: 11.7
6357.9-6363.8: 11.25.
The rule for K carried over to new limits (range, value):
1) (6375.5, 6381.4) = 11.41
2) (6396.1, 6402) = 11.49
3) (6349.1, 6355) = 11.17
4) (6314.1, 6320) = 11.99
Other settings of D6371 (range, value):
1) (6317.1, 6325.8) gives 11.9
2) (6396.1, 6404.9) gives 11.7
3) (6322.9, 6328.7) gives 11.5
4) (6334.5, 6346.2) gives 11.6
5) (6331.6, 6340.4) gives 11.3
